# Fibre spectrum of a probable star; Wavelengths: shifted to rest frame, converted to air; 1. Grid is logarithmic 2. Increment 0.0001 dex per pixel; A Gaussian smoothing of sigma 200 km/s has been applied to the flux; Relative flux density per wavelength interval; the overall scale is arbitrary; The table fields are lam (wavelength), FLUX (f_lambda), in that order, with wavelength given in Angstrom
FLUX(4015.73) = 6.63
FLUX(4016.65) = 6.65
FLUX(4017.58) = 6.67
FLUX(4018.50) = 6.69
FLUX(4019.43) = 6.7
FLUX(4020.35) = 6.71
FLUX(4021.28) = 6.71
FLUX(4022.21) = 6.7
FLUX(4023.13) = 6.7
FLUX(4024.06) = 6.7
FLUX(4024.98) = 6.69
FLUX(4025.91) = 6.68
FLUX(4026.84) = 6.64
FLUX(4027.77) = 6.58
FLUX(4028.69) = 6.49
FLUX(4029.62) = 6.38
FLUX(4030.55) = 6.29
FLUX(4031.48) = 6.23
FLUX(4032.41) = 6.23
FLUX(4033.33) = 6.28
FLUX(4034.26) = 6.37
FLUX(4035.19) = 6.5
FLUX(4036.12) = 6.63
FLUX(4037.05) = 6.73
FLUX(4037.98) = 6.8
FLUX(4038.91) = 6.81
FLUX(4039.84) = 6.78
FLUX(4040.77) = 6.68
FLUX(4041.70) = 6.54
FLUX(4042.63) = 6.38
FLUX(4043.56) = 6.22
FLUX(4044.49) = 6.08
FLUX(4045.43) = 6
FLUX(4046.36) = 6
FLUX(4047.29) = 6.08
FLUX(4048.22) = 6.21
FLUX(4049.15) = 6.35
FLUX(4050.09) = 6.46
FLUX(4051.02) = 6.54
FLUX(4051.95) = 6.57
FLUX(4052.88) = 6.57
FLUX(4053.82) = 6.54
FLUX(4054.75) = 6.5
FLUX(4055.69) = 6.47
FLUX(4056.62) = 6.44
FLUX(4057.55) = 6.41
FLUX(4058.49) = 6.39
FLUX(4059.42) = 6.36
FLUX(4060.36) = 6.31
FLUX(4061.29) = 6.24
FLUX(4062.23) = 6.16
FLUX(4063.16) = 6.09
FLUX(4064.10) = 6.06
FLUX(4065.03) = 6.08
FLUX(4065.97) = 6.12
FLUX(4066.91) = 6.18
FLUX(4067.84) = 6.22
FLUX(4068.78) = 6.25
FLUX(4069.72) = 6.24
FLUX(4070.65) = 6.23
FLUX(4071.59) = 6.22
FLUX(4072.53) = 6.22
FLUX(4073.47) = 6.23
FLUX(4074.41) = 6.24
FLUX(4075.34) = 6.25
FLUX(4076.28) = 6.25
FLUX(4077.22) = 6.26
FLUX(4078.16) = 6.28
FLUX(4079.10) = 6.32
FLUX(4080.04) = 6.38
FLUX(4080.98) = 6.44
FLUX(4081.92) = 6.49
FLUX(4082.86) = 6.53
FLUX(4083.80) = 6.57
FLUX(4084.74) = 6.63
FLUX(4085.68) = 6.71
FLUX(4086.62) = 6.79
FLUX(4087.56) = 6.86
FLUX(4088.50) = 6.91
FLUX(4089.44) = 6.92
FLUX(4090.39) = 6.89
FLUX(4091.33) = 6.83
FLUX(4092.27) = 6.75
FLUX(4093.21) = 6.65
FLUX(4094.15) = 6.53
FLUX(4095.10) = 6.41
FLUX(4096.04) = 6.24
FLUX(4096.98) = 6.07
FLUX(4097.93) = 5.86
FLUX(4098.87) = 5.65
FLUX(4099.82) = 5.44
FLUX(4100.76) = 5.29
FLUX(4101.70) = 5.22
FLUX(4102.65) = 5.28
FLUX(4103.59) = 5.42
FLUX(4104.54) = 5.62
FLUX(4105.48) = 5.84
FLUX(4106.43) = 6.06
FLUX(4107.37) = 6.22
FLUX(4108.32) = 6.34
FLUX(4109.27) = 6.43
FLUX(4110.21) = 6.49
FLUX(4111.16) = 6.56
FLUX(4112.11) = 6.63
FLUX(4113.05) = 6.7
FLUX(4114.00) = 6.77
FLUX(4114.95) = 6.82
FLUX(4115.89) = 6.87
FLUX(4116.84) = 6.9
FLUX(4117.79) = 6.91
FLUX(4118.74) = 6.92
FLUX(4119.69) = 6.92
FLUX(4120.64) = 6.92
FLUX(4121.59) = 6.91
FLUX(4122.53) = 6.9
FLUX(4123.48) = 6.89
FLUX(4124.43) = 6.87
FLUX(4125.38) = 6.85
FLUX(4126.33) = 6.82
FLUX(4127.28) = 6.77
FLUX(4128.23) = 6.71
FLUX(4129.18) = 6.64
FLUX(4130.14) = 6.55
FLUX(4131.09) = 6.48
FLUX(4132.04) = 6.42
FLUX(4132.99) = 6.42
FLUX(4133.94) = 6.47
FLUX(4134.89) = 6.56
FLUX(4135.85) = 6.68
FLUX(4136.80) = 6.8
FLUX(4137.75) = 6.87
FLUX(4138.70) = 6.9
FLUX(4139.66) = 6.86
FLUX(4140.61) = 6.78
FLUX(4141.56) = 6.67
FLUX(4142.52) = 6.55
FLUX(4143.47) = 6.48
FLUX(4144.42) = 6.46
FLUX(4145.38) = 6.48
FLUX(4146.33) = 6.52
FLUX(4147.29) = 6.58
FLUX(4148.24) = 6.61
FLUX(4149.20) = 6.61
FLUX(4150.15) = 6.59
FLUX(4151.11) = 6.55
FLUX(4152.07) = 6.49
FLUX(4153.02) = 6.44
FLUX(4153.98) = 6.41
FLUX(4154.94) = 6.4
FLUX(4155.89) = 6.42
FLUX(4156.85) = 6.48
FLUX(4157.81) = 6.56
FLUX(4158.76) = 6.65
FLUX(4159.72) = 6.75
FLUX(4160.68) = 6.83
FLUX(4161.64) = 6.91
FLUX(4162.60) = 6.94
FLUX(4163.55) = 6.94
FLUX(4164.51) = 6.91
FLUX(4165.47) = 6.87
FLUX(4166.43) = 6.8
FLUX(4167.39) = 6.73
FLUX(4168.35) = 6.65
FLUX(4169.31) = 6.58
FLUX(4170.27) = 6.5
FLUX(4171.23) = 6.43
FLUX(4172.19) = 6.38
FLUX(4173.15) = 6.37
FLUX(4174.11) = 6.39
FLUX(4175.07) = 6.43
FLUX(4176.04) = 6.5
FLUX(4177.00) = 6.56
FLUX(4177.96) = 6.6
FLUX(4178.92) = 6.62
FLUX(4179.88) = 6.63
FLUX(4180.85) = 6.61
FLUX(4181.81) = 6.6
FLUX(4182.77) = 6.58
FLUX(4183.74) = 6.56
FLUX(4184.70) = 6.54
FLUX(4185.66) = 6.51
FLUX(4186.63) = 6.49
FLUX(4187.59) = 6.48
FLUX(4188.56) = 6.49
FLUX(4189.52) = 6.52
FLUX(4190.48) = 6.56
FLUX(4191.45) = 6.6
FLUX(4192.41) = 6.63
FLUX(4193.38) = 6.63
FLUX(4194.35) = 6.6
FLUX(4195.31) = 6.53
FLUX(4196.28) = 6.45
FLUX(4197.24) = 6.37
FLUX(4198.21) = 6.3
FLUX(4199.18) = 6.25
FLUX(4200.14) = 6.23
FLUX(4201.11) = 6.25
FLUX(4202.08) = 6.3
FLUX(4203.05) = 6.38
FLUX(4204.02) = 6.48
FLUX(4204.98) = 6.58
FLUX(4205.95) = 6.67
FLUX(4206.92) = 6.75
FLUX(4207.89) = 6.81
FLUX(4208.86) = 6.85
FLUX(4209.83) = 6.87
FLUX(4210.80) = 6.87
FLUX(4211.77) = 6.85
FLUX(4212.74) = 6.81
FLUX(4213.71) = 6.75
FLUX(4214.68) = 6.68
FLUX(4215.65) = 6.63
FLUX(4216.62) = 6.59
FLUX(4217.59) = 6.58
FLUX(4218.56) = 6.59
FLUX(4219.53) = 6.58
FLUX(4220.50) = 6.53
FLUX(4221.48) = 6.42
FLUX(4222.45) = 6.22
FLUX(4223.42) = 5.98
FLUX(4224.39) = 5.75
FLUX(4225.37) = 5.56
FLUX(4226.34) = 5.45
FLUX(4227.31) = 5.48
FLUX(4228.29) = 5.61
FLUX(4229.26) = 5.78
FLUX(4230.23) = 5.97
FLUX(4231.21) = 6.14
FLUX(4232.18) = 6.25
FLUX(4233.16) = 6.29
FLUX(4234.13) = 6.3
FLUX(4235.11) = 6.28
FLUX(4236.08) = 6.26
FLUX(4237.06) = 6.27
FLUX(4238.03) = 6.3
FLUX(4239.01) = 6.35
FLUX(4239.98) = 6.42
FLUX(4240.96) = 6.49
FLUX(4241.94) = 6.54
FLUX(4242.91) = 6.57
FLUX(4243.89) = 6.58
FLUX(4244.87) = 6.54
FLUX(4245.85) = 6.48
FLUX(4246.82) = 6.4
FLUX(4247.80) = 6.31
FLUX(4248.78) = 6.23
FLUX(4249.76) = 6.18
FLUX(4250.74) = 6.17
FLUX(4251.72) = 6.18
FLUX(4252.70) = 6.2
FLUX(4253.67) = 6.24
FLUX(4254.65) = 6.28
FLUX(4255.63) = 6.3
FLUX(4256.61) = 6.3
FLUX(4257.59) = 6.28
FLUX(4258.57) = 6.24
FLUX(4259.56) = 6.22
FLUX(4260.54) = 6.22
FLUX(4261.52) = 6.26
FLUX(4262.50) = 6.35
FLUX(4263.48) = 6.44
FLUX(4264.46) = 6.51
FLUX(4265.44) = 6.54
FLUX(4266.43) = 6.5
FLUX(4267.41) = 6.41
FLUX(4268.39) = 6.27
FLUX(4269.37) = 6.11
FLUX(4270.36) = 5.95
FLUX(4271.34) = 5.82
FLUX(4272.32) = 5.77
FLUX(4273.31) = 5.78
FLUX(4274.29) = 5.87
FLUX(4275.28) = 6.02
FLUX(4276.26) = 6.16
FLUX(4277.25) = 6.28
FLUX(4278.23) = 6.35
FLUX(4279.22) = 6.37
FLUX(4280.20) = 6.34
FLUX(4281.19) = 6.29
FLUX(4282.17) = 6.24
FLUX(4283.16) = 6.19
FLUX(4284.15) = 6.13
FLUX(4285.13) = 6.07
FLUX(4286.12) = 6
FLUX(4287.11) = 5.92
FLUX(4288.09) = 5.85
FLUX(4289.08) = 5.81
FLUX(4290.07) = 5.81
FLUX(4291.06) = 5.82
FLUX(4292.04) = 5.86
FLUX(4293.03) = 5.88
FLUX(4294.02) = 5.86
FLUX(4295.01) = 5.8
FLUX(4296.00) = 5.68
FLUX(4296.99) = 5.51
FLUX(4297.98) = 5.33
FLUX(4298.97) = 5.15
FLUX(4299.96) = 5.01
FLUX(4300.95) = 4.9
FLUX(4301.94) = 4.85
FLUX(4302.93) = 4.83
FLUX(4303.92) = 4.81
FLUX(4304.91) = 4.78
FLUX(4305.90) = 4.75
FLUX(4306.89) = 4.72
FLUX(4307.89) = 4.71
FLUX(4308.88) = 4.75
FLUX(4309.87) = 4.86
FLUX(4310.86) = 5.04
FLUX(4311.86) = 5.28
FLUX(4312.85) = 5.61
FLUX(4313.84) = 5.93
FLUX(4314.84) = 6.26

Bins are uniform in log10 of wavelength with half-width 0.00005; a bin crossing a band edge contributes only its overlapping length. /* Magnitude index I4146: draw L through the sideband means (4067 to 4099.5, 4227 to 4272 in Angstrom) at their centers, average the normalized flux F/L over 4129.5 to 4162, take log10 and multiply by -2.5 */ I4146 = -0.04 mag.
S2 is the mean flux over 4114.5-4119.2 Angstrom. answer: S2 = 6.89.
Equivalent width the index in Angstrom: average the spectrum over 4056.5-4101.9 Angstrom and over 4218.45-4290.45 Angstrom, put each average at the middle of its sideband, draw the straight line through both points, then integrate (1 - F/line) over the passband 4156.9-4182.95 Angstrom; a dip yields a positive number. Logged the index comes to -1.62 Angstrom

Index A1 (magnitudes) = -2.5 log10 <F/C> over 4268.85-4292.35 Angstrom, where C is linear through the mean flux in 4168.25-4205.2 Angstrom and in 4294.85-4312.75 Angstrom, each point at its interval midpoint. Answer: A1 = -0.14 mag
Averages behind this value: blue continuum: 6.49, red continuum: 5.04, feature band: 6.04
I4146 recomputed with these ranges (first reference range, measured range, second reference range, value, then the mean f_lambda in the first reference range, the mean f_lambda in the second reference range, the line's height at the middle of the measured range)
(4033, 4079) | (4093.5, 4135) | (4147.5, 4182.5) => 0.01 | 6.34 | 6.6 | 6.48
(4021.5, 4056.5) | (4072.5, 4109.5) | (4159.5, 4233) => 0.04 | 6.47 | 6.48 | 6.47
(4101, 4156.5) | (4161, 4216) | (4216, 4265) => -0.04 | 6.53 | 6.25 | 6.38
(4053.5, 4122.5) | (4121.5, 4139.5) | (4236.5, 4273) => -0.06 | 6.36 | 6.3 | 6.35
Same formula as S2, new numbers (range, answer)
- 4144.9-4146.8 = 6.51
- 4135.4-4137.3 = 6.76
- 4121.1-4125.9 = 6.89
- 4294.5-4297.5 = 5.66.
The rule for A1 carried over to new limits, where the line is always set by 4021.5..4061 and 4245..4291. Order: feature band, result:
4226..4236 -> 0.045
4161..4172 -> -0.072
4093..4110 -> 0.083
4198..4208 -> -0.031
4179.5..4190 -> -0.044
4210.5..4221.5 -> -0.069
